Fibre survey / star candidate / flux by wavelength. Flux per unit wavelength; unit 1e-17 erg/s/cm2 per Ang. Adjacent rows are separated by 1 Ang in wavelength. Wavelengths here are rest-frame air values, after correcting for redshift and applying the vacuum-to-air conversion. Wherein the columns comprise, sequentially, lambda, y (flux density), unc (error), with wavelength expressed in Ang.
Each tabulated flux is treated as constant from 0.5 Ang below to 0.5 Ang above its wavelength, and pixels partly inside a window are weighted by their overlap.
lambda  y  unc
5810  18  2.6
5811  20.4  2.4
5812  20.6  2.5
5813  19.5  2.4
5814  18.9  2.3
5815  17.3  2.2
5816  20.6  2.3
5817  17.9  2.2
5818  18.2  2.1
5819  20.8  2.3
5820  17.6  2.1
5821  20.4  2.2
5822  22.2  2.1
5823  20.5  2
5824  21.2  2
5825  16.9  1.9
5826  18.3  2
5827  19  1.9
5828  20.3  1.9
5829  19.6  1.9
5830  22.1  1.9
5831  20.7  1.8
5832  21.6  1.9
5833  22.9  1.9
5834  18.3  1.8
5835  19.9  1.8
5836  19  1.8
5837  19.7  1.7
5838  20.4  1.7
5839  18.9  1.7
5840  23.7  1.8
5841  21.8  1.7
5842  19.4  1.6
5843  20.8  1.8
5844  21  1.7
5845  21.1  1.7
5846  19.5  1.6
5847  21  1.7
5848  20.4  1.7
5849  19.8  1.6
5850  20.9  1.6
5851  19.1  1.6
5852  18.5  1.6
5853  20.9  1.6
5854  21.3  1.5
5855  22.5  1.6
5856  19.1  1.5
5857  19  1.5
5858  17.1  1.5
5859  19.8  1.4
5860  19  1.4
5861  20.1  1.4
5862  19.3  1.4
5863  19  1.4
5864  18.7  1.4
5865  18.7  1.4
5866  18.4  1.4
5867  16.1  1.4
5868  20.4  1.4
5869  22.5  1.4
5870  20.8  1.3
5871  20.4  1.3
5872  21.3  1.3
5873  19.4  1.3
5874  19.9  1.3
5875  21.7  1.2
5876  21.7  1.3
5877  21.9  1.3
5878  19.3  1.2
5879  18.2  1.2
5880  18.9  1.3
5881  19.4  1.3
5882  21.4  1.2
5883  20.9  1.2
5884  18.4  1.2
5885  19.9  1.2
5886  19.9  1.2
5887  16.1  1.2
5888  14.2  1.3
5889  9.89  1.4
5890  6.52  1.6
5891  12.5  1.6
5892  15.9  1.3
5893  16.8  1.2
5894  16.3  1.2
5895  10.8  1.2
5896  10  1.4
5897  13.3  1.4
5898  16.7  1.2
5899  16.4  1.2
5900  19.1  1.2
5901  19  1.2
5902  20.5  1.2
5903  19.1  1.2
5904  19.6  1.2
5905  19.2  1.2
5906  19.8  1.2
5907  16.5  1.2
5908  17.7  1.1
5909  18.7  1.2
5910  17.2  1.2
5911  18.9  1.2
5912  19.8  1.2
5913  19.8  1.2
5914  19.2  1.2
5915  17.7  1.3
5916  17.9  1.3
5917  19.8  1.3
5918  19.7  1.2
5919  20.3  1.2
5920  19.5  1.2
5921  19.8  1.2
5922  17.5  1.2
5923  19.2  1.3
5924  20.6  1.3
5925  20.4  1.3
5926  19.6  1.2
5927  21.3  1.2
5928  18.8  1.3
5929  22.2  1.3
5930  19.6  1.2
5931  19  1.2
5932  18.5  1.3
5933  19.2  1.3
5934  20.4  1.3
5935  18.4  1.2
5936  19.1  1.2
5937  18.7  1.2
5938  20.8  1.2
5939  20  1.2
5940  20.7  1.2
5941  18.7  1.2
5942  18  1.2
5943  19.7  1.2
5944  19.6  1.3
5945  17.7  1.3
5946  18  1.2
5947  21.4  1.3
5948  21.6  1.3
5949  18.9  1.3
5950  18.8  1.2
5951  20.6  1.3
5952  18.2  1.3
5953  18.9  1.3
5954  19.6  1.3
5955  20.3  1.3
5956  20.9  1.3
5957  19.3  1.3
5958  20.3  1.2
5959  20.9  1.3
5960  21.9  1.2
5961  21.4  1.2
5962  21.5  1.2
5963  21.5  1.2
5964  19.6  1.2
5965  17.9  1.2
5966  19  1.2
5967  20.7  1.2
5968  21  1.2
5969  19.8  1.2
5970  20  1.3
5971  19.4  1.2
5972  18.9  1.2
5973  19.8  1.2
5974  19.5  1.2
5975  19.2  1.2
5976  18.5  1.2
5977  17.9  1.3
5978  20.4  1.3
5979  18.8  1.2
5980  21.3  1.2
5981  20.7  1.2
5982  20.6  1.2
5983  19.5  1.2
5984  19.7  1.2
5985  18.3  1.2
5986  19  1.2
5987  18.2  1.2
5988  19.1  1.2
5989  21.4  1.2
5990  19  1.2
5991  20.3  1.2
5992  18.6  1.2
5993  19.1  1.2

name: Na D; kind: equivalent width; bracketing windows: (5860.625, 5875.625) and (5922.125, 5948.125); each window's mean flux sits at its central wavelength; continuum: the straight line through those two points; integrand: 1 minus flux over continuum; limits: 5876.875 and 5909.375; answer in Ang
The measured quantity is 4.5 Ang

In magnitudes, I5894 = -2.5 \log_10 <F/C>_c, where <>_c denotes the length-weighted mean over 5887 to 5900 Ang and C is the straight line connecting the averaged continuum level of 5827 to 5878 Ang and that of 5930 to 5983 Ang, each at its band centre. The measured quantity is 0.42 mag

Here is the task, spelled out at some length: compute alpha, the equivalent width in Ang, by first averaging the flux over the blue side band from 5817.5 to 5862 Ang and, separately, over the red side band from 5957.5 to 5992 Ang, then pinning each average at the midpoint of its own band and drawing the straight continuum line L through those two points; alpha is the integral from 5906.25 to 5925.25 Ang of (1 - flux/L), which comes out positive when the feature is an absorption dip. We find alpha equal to 0.95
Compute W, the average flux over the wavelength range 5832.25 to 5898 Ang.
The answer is 18.8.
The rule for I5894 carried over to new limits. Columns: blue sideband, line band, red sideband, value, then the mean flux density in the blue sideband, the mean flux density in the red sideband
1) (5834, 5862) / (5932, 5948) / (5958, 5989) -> 0.03 mag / 20.1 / 19.8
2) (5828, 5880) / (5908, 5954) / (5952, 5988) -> 0.03 mag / 20.1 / 19.8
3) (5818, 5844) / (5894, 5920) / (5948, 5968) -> 0.13 mag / 20.2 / 20.1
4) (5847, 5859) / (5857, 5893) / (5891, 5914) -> 0.02 mag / 19.9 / 17.3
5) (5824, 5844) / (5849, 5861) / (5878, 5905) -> -0.05 mag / 20.2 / 16.6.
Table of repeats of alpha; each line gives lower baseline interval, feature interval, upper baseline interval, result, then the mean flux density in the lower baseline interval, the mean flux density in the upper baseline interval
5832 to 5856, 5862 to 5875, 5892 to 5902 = -1.1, 20.5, 15.7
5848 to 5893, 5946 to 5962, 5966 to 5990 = -0.6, 18.8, 19.6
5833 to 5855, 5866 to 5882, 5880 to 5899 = -2.7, 20.4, 15.6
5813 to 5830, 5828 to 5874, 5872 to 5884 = -0.6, 19.4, 20.2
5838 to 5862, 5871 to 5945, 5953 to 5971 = 6.5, 20.2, 20.3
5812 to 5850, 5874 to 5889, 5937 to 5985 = 0.6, 20.1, 19.8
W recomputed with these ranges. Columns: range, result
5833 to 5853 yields 20.3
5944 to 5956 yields 19.5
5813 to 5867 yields 19.8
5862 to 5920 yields 18.1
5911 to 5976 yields 19.7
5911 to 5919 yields 19.2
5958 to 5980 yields 19.9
